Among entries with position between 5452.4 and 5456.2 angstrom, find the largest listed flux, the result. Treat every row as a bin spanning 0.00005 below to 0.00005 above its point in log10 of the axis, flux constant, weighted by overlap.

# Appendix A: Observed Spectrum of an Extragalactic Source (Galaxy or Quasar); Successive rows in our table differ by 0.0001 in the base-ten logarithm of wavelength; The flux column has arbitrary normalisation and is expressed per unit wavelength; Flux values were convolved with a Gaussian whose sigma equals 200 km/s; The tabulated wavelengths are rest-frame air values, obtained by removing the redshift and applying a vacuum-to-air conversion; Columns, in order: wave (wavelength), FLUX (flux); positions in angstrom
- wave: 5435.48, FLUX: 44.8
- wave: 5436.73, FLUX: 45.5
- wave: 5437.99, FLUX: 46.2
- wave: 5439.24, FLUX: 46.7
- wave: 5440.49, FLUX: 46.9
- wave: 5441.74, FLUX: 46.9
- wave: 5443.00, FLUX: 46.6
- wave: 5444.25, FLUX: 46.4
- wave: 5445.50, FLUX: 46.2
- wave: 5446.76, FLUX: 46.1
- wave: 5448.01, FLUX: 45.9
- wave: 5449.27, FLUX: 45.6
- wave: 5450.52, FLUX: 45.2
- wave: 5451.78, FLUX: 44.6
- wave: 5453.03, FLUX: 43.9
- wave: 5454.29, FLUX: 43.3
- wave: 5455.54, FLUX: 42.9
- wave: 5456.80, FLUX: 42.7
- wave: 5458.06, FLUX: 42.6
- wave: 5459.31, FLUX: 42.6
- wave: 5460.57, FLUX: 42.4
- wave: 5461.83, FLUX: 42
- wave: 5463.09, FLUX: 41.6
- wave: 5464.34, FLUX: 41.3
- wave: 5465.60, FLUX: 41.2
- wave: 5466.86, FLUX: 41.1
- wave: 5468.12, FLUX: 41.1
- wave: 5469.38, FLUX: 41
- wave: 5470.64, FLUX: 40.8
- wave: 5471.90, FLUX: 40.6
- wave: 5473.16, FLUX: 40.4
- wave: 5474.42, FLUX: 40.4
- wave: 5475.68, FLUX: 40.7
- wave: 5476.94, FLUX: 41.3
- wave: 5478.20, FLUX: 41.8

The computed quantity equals 43.9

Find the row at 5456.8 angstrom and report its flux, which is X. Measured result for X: 42.7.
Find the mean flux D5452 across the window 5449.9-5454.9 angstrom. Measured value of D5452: 44.2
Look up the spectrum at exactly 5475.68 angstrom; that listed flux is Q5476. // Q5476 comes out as 40.7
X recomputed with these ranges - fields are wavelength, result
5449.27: 45.6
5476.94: 41.3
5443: 46.6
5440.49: 46.9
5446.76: 46.1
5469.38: 41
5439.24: 46.7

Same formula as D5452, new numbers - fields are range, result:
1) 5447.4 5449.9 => 45.7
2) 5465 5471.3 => 41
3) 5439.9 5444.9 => 46.7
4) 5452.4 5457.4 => 43.2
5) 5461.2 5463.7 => 41.7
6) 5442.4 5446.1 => 46.5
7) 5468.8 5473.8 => 40.7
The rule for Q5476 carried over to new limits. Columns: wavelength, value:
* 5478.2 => 41.8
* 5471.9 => 40.6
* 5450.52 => 45.2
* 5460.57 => 42.4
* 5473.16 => 40.4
